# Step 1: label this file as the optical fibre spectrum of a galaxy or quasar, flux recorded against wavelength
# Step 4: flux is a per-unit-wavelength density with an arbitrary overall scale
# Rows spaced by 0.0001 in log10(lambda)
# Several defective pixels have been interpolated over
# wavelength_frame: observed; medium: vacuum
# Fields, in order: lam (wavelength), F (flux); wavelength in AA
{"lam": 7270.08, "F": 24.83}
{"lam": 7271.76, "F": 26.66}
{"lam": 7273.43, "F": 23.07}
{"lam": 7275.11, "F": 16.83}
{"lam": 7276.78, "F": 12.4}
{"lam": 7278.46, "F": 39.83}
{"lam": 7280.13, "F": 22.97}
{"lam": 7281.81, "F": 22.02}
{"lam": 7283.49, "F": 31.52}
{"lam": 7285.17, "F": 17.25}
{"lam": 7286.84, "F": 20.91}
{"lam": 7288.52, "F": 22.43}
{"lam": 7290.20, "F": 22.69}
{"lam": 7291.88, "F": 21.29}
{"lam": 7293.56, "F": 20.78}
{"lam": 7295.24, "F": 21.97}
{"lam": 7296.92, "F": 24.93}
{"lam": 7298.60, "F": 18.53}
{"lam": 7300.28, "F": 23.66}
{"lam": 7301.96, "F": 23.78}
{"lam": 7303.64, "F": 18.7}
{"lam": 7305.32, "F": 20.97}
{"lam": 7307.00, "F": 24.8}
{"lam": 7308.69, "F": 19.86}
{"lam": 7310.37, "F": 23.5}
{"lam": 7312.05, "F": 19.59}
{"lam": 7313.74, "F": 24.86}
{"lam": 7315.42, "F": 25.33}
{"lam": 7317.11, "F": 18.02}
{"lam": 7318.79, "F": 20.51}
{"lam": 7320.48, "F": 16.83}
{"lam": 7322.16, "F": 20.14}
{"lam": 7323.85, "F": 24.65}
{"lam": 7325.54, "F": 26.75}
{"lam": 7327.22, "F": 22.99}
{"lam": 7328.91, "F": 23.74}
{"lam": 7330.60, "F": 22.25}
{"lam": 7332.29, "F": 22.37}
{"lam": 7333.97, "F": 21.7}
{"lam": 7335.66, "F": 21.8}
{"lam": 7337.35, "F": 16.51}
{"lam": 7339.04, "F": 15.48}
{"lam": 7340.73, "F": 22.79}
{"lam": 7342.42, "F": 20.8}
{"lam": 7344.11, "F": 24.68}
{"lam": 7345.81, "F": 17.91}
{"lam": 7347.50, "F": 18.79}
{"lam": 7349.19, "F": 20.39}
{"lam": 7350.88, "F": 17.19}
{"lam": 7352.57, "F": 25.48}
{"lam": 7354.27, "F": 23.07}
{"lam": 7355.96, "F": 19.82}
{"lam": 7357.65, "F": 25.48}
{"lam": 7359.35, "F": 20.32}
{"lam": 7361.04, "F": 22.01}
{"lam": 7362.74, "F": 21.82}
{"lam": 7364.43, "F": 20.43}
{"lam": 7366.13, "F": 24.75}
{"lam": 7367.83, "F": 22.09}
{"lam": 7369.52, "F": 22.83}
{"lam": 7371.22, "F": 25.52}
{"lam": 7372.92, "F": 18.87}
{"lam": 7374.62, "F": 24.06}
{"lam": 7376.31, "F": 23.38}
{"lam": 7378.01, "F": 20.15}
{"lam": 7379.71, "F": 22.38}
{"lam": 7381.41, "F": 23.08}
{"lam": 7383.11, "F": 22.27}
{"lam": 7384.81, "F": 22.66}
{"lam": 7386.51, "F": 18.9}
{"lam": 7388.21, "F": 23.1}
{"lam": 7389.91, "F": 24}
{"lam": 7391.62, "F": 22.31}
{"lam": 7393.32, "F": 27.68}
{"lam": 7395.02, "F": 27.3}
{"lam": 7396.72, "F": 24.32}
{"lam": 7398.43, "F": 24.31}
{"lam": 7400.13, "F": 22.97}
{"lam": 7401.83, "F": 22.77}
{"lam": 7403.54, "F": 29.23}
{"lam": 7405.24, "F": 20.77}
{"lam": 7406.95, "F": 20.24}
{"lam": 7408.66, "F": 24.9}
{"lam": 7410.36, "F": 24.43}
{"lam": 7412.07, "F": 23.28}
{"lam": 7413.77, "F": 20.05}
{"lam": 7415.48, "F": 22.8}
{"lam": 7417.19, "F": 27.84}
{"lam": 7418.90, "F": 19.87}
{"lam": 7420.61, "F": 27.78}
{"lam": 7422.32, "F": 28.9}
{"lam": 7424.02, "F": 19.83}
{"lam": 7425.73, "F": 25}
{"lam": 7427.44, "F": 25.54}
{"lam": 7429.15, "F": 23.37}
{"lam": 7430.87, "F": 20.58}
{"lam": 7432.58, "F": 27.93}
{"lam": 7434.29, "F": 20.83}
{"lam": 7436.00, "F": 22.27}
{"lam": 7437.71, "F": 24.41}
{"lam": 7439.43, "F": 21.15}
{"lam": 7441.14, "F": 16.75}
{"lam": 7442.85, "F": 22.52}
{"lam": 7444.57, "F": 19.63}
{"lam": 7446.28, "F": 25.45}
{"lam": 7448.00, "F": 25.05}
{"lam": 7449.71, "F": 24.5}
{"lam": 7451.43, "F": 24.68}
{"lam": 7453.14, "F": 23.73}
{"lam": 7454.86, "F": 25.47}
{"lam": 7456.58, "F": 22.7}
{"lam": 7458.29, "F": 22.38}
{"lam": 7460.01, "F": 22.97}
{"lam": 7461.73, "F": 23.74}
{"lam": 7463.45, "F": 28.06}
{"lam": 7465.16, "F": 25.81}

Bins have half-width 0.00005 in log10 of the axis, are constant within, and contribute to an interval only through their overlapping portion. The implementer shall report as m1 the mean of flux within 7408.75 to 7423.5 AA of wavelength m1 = 24.3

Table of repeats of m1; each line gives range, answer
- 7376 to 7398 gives 23.2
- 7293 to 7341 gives 21.6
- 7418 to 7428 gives 24.5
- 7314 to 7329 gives 22.1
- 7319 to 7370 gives 21.5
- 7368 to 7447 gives 23.2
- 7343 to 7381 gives 21.9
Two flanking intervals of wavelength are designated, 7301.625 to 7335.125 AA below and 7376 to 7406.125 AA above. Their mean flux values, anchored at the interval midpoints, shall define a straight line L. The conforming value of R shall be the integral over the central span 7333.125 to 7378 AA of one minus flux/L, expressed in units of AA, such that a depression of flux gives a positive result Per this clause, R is 2.6 AA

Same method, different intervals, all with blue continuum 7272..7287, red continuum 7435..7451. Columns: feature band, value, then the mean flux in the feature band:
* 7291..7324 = 2.2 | 21.6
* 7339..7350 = 1.2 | 20.5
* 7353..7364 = 0.3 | 22.2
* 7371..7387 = 0.5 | 22.1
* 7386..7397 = -0.7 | 24.1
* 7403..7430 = -1.6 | 23.9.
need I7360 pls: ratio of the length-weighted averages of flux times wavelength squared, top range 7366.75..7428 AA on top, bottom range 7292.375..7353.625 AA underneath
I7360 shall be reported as 1.12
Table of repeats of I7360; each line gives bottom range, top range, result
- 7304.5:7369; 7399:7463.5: 1.12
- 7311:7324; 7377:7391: 1.07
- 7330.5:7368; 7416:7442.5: 1.13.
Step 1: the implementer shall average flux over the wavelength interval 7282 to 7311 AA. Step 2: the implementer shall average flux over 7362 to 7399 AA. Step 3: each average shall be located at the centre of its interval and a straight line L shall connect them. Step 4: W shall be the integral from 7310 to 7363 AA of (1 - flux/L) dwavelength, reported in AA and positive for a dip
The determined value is 2.6 AA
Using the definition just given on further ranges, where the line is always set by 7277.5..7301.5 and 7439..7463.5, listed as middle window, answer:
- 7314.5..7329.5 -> 0.9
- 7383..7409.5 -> -0.4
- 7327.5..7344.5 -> 1.6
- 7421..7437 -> -0.5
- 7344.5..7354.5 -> 1.2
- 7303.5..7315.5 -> 0.7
